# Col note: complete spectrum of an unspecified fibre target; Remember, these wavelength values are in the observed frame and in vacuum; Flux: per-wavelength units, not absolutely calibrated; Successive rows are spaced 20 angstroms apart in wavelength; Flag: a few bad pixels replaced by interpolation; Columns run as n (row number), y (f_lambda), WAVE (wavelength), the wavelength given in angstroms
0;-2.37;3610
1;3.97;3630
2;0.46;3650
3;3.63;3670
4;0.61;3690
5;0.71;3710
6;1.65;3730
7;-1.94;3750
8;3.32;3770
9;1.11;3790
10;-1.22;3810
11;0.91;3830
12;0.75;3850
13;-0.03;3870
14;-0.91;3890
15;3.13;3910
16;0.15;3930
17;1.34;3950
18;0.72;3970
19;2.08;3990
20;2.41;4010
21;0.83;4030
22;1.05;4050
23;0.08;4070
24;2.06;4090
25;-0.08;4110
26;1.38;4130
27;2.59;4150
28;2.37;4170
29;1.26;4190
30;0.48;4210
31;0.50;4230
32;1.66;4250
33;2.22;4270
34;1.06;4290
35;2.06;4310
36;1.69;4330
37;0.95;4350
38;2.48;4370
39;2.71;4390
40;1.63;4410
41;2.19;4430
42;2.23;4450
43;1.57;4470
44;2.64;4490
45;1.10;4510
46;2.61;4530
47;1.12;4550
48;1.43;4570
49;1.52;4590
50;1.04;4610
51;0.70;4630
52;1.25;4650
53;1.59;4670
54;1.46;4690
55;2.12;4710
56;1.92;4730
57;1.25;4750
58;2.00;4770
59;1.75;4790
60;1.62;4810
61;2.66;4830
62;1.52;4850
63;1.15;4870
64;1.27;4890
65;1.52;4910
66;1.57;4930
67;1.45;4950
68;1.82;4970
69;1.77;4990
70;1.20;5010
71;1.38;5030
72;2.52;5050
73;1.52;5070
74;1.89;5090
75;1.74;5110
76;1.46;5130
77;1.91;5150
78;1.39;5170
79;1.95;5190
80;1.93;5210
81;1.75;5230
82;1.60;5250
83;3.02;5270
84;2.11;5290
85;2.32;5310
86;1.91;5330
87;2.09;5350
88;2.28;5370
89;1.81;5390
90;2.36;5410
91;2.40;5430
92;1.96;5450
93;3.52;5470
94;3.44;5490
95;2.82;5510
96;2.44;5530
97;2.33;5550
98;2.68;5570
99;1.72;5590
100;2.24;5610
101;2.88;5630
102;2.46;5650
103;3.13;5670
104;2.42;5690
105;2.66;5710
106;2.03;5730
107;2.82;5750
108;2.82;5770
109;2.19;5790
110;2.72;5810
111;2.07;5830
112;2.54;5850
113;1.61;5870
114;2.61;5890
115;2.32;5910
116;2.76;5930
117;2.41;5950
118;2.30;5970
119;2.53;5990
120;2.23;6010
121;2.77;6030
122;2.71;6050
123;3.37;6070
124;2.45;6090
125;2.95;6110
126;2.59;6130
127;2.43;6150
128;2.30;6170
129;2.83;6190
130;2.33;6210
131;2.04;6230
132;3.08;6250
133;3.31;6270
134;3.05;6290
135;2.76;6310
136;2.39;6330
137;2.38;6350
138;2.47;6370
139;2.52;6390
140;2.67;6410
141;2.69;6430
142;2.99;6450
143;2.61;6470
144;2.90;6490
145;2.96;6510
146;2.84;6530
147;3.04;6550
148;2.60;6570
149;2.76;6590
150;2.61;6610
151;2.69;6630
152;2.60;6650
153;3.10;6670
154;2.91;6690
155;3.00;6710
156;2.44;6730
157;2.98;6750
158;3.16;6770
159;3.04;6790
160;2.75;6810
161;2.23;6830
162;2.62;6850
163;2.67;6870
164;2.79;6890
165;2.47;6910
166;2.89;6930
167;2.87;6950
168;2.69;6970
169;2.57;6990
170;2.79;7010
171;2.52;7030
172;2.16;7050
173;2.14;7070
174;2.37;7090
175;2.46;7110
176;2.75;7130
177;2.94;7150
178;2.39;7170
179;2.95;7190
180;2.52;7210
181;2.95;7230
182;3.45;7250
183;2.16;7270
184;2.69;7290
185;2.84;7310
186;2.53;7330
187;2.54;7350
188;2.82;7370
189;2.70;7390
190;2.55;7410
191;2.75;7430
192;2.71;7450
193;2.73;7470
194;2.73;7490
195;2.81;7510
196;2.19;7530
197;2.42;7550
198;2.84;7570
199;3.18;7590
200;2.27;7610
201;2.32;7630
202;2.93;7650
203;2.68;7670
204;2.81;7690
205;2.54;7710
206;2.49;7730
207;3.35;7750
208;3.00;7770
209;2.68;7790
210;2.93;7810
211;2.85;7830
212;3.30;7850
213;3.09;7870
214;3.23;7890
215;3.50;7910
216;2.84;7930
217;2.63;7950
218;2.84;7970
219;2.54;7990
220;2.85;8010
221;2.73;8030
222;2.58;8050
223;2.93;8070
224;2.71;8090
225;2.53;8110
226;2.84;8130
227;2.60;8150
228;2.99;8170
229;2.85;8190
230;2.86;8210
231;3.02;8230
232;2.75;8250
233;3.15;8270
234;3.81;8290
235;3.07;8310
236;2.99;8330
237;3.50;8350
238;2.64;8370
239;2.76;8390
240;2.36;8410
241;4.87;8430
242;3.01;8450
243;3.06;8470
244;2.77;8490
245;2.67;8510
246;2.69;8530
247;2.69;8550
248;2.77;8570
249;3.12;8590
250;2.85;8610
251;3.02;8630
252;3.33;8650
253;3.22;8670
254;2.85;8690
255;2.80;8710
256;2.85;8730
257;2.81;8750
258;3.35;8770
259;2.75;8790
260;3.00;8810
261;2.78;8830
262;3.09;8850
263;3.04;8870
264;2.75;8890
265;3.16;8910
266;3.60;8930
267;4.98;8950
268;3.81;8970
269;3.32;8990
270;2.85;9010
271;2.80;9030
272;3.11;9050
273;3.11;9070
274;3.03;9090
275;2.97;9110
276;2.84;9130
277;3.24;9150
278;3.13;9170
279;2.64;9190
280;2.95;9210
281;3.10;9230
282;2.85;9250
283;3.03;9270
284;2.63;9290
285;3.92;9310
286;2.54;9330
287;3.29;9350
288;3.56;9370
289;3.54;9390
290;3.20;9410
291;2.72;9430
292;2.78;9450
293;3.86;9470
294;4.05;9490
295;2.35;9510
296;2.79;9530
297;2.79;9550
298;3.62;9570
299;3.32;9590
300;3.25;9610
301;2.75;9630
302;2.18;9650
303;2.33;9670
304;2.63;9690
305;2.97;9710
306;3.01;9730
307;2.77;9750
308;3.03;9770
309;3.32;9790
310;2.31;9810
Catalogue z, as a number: 0.36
